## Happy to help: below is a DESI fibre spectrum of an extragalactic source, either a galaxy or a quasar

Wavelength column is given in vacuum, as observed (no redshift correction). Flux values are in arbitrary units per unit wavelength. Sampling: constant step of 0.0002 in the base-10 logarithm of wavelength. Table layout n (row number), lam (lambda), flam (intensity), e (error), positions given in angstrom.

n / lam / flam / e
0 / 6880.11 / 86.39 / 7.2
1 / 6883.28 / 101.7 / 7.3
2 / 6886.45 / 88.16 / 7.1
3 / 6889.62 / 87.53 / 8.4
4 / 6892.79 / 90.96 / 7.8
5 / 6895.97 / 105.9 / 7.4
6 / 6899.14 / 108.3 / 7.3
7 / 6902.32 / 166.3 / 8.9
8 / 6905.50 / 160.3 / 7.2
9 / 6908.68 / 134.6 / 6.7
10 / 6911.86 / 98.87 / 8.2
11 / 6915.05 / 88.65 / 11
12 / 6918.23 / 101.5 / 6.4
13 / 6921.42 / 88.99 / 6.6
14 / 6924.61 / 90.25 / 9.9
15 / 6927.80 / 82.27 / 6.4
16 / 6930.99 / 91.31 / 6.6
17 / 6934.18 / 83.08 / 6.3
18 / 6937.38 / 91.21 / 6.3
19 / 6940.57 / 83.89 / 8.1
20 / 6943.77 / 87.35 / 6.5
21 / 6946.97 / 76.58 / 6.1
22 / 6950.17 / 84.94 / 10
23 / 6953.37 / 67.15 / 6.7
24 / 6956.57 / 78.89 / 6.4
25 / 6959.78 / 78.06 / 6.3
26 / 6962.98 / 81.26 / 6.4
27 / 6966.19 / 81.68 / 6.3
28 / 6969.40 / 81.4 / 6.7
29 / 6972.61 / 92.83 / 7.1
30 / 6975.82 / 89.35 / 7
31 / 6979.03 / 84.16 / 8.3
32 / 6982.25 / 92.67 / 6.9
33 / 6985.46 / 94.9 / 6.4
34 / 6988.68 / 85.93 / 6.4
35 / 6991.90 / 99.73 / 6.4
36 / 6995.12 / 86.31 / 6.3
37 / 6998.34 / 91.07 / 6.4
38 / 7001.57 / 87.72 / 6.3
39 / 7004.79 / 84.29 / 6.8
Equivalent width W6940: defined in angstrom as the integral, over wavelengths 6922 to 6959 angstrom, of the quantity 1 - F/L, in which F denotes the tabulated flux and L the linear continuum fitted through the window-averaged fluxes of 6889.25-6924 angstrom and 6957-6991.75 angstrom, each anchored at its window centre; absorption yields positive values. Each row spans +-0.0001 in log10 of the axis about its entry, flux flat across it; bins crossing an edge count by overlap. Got 6.0 angstrom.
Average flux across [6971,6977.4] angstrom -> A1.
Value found 91.1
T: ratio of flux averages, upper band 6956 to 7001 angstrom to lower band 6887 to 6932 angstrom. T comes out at 0.82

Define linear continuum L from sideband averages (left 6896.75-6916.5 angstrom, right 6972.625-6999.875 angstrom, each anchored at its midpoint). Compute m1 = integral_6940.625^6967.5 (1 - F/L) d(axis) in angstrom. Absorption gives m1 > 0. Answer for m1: 6.4 angstrom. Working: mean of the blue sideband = 126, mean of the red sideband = 90.7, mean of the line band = 79.7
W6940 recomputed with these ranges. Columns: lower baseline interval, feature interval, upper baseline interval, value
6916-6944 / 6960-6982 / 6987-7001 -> 1.2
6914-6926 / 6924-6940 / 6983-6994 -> 0.9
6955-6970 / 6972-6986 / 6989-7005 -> -0.9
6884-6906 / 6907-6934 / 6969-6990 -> 2.4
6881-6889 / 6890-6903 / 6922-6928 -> -2.9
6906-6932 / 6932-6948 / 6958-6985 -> 1.6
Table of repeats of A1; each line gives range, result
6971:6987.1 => 90.8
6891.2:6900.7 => 102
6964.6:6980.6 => 85.9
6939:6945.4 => 85.5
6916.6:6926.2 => 93.6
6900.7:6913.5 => 140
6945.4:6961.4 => 77.2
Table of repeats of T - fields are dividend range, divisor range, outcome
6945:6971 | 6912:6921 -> 0.83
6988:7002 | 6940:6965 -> 1.14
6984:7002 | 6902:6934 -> 0.85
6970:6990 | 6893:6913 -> 0.71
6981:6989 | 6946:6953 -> 1.17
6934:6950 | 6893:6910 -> 0.64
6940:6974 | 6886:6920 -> 0.72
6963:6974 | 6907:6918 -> 0.79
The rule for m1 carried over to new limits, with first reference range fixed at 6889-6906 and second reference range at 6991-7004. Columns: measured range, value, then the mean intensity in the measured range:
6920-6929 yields 1.94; 87.3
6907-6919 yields 0.86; 107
